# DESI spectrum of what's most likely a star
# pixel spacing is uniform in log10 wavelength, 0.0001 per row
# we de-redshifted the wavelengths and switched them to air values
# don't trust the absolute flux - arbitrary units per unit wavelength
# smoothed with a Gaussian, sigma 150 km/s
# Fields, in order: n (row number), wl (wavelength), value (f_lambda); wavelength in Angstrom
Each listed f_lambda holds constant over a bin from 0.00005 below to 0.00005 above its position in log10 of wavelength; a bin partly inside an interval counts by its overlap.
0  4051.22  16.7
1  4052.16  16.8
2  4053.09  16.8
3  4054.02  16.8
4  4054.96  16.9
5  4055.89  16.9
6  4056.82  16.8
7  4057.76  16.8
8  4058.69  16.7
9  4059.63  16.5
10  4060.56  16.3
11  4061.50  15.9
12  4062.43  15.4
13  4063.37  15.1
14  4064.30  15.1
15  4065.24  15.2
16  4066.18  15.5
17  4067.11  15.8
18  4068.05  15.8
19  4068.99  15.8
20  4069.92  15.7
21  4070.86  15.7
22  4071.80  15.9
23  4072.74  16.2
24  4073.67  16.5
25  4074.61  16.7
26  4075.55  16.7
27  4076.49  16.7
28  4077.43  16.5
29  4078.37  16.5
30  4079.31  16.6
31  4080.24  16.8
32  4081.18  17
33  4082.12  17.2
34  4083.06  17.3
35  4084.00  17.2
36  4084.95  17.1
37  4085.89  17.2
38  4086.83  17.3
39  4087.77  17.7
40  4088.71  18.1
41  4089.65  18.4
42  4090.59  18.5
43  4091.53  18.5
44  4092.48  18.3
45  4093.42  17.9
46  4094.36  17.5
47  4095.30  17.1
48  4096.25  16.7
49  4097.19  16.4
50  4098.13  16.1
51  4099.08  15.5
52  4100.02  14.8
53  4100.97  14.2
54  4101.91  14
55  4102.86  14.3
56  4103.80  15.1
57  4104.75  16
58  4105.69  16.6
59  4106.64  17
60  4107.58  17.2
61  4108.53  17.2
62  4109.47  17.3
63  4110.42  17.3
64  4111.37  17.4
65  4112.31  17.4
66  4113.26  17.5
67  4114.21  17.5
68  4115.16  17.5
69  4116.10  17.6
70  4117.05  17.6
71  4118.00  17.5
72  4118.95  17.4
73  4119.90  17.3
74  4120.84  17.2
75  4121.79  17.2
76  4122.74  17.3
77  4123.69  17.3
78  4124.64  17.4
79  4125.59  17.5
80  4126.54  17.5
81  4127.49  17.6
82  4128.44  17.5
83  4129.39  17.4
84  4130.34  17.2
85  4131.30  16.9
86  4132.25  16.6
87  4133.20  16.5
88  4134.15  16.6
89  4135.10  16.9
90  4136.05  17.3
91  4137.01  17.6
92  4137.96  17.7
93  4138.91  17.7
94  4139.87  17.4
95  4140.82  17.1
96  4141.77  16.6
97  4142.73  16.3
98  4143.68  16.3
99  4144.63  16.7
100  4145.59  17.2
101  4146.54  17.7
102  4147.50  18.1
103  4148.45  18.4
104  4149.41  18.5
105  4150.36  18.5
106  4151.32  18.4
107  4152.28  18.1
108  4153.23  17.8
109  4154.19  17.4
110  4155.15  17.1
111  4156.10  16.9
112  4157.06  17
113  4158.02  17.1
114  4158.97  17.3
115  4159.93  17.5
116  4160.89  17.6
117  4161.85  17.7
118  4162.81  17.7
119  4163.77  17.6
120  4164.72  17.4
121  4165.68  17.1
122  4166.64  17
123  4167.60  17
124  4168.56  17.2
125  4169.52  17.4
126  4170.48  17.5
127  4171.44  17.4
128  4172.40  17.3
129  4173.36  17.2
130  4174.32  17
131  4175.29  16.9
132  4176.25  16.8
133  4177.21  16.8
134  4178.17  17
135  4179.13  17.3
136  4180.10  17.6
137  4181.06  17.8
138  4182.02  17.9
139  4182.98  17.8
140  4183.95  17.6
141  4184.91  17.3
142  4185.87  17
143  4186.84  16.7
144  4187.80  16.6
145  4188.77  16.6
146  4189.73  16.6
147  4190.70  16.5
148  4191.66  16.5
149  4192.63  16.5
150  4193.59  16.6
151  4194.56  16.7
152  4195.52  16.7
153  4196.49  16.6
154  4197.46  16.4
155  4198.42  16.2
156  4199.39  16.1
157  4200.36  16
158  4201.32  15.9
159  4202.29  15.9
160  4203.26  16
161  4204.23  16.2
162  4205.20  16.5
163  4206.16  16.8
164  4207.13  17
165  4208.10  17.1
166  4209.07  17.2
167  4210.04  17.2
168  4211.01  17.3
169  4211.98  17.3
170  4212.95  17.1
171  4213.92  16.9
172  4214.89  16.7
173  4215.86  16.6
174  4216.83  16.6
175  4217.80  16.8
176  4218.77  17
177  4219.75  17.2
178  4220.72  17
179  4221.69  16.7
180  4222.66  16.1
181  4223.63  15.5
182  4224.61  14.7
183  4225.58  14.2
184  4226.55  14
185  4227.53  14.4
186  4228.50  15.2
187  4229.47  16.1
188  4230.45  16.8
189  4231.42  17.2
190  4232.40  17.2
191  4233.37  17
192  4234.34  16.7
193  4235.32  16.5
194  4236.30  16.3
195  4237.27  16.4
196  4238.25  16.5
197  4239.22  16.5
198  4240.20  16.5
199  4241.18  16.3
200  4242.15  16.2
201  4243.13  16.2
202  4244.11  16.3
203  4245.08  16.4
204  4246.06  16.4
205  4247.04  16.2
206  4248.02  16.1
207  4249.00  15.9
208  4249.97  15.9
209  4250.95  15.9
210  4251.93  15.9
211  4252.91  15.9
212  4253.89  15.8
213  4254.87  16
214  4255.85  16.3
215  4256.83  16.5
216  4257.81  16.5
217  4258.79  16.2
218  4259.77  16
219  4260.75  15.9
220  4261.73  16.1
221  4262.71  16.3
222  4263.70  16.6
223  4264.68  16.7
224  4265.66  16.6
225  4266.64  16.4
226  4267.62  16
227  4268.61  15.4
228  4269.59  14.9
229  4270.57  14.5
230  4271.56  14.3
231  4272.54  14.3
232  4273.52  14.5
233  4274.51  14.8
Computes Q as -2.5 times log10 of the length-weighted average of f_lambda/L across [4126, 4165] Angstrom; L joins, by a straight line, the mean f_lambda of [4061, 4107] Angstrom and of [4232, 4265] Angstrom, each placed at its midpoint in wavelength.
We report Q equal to -0.06 mag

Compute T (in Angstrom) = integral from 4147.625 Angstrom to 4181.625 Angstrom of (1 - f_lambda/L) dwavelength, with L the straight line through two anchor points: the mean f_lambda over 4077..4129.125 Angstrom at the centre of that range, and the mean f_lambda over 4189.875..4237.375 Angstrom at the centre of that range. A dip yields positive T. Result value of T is -1.56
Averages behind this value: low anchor 17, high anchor 16.4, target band 17.4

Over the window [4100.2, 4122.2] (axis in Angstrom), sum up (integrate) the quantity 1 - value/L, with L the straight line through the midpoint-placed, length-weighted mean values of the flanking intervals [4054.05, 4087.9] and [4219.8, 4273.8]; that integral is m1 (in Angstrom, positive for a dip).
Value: -0.6 Angstrom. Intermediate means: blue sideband 16.4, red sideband 16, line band 16.7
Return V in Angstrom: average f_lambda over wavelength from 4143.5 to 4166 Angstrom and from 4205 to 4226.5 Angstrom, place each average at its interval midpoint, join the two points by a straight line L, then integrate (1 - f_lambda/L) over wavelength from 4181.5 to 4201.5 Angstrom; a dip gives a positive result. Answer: 0.3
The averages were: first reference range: 17.6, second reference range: 16.6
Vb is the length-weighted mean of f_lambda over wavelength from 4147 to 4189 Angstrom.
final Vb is 17.4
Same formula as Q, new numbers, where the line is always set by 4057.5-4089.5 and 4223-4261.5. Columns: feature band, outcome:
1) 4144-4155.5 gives -0.098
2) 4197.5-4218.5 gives -0.033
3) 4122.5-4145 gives -0.053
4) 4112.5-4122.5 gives -0.069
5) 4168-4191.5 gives -0.061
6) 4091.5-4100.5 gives -0.025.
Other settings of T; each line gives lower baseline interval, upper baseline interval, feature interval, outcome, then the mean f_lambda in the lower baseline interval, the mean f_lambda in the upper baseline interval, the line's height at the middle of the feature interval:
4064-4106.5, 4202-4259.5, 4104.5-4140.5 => -1.77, 16.5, 16.3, 16.4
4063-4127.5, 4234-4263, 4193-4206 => 0.07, 16.8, 16.2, 16.4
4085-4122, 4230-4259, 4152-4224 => -1.57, 17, 16.4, 16.6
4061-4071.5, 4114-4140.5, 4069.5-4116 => -1.36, 15.5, 17.3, 16.3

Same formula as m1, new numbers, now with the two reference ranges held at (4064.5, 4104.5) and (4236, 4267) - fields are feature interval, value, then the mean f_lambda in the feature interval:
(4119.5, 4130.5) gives -0.6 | 17.4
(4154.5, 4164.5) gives -0.6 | 17.4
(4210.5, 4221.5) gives -0.4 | 16.9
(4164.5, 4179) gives -0.7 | 17.1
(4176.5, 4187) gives -0.6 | 17.4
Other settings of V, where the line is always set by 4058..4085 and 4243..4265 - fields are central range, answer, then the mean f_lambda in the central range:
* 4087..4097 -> -0.97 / 17.8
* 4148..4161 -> -1.18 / 17.7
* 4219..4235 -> 0.16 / 16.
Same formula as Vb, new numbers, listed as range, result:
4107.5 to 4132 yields 17.4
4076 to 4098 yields 17.3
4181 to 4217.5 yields 16.8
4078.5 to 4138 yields 17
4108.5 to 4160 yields 17.4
